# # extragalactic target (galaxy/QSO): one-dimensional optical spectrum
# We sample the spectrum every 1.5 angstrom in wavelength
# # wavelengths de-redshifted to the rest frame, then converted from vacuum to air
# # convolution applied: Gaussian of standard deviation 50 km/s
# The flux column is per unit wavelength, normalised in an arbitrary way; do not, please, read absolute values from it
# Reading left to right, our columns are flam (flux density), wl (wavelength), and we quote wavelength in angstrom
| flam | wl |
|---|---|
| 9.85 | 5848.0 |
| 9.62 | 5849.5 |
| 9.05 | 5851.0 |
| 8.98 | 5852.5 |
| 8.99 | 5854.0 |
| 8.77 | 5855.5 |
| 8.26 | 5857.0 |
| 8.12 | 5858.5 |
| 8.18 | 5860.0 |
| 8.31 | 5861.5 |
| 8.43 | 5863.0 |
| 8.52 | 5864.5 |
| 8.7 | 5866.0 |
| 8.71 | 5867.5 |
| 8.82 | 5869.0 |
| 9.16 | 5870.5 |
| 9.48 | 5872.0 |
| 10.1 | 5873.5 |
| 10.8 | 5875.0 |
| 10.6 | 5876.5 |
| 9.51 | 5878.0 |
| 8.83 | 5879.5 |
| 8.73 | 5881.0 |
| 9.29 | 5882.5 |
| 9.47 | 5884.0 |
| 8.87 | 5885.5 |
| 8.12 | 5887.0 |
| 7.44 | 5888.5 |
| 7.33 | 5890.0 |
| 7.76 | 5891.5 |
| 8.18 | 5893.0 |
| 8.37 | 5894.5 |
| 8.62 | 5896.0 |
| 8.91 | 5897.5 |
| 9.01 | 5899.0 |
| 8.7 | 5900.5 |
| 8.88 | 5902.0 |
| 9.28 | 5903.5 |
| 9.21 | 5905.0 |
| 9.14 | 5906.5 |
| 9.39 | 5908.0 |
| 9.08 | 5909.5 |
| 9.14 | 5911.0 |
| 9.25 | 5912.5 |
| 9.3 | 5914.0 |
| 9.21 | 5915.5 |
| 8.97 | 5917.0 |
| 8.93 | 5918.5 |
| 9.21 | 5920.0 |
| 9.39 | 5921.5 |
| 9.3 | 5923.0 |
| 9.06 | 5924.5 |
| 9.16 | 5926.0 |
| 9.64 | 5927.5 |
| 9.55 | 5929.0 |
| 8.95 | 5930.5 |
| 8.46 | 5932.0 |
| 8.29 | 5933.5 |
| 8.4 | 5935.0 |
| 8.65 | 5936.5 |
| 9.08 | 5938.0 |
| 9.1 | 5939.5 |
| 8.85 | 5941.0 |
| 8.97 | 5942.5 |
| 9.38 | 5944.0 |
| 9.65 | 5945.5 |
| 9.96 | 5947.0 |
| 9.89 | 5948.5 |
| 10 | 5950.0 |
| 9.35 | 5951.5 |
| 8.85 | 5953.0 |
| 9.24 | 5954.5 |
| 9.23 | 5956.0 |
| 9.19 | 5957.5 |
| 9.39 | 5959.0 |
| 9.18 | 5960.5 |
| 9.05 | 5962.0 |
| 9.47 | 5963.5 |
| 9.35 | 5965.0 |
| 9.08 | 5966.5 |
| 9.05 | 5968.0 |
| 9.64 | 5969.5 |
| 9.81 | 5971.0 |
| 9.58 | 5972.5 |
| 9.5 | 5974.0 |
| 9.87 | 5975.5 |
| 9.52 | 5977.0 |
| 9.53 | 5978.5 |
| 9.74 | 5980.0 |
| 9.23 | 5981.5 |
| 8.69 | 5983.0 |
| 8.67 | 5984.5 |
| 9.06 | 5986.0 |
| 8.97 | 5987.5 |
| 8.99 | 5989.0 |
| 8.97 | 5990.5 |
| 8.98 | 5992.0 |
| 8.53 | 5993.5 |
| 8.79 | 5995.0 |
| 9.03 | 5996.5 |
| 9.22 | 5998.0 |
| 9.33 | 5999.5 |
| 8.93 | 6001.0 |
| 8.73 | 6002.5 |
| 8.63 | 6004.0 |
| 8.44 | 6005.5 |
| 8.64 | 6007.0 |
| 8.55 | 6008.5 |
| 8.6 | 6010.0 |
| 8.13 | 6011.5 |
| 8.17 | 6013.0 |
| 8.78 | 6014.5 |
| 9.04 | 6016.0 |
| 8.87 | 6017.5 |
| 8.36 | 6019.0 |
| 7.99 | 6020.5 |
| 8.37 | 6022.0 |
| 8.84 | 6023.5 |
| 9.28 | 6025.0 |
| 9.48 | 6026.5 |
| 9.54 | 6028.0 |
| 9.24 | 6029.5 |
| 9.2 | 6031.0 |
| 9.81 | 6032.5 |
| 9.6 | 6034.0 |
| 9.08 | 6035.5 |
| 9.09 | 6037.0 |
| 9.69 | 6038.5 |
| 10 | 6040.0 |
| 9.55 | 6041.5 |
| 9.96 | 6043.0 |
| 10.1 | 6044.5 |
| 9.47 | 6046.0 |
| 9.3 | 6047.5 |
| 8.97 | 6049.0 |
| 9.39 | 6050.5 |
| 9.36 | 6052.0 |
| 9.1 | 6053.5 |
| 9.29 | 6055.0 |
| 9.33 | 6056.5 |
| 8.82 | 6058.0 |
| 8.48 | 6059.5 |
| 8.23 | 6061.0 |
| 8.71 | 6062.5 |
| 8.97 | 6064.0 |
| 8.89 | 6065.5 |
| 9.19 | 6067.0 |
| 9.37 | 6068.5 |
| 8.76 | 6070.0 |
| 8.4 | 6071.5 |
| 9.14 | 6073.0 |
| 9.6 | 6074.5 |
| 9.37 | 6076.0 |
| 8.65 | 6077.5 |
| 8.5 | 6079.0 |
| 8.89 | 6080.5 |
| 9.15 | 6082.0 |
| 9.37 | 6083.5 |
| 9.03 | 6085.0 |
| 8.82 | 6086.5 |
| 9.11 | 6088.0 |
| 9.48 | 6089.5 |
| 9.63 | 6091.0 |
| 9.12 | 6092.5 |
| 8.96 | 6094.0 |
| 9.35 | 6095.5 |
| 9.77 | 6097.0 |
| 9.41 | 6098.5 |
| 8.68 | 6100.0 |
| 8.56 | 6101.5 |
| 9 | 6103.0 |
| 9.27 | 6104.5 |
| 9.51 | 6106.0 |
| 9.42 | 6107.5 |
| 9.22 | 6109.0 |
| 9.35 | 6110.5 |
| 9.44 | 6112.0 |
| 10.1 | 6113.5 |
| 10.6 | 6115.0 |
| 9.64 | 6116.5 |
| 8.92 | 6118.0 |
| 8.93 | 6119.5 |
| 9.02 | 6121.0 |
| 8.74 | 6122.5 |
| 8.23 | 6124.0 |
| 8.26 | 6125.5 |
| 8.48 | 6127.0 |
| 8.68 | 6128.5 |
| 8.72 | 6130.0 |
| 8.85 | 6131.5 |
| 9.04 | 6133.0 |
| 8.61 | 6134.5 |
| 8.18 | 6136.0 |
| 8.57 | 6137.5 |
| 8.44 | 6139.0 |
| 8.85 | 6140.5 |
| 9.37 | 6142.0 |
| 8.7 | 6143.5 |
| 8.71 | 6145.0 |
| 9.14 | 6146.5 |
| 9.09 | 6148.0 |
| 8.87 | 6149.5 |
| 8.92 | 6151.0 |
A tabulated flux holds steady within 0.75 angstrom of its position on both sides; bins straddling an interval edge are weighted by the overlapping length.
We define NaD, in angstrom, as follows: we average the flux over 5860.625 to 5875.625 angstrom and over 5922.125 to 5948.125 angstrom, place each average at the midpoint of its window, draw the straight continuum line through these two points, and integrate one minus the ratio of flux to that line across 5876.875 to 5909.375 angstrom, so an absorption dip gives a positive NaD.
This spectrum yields 1.2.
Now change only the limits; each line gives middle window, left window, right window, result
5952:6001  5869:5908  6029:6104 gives -0.76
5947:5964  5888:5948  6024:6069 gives -0.63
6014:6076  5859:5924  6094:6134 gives -0.54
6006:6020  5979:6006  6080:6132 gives 0.66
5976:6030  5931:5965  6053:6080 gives 1.02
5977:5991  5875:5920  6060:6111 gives -0.20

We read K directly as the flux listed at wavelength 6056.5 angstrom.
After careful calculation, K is 9.33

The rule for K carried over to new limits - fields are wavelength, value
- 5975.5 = 9.87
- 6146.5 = 9.14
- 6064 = 8.97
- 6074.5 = 9.6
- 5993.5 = 8.53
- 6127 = 8.48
